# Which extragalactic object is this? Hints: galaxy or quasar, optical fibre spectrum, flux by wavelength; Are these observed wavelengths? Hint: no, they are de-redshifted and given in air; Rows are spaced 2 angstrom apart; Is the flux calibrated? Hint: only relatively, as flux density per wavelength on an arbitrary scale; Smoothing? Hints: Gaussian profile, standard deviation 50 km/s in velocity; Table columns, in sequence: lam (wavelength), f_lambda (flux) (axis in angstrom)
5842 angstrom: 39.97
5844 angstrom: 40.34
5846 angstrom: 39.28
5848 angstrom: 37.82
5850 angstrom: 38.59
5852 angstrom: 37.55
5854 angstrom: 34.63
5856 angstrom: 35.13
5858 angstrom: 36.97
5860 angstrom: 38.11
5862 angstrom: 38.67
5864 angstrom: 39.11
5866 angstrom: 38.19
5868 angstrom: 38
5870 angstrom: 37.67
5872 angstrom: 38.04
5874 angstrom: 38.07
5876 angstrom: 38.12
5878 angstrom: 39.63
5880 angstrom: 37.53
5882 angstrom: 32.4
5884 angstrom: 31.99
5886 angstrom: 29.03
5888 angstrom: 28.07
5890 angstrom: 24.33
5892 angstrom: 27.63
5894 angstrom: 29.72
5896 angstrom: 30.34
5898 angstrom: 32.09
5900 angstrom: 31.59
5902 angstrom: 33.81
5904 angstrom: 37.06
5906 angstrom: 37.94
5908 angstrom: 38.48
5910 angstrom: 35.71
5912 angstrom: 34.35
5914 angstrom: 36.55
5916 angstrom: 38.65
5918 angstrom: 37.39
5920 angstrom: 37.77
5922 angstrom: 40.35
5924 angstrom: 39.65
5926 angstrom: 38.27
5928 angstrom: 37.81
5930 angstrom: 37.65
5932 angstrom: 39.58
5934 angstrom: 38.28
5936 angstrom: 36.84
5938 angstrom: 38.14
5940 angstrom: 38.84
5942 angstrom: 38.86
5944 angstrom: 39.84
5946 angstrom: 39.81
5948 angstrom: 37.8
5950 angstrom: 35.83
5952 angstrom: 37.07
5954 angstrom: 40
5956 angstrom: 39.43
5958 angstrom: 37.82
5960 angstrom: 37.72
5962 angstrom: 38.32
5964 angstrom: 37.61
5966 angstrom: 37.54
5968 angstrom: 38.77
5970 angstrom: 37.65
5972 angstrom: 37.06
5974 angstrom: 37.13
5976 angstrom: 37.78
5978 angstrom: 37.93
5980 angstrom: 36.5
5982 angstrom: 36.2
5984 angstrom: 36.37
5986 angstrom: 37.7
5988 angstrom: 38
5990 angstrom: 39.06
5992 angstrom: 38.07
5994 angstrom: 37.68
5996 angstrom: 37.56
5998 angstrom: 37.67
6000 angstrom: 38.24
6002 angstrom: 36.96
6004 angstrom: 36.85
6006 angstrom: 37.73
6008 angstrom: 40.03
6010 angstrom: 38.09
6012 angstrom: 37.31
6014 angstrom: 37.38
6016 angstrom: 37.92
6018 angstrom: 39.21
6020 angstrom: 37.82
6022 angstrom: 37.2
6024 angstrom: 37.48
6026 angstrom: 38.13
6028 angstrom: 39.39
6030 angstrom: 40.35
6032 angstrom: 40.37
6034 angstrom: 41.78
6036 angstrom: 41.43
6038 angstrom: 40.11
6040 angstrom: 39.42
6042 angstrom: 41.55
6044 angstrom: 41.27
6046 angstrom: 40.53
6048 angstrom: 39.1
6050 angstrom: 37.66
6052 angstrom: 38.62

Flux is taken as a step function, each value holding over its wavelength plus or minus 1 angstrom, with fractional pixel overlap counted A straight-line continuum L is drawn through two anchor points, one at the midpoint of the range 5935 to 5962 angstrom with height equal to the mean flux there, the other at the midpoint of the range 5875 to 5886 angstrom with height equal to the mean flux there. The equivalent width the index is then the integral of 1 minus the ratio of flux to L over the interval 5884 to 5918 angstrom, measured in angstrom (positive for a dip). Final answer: 3.1 angstrom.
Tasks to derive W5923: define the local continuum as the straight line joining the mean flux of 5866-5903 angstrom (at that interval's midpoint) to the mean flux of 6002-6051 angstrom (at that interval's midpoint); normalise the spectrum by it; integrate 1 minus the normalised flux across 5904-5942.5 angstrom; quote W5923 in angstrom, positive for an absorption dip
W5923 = -3.32 angstrom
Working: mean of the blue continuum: 33.4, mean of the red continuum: 39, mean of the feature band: 37.9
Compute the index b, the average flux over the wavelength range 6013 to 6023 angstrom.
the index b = 37.9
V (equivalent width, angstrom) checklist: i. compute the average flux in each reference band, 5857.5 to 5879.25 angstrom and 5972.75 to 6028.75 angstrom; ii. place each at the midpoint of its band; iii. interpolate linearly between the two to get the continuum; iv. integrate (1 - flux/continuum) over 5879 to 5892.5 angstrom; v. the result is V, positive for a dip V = 2.8 angstrom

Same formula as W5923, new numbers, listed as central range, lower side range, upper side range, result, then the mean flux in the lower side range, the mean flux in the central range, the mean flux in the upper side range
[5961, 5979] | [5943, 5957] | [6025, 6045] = 0.6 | 38.5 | 37.8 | 40.4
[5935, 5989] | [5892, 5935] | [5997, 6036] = -0.9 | 36.1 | 37.9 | 38.5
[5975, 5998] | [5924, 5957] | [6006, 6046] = 0.8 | 38.4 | 37.5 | 39.3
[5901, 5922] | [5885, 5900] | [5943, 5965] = -3.4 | 28.9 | 36.9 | 38.3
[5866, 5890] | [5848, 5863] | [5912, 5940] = 1.6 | 37.1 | 35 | 38.1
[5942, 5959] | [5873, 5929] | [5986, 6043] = -0.9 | 34.8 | 38.5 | 38.7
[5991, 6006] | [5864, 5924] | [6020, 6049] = 0.4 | 35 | 37.6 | 39.8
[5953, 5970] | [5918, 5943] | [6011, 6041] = 0.1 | 38.5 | 38.4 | 39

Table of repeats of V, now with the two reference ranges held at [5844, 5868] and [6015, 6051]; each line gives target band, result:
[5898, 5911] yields 0.9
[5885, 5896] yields 2.9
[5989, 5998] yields 0.2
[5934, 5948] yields 0.0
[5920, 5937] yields 0.0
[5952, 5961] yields 0.0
